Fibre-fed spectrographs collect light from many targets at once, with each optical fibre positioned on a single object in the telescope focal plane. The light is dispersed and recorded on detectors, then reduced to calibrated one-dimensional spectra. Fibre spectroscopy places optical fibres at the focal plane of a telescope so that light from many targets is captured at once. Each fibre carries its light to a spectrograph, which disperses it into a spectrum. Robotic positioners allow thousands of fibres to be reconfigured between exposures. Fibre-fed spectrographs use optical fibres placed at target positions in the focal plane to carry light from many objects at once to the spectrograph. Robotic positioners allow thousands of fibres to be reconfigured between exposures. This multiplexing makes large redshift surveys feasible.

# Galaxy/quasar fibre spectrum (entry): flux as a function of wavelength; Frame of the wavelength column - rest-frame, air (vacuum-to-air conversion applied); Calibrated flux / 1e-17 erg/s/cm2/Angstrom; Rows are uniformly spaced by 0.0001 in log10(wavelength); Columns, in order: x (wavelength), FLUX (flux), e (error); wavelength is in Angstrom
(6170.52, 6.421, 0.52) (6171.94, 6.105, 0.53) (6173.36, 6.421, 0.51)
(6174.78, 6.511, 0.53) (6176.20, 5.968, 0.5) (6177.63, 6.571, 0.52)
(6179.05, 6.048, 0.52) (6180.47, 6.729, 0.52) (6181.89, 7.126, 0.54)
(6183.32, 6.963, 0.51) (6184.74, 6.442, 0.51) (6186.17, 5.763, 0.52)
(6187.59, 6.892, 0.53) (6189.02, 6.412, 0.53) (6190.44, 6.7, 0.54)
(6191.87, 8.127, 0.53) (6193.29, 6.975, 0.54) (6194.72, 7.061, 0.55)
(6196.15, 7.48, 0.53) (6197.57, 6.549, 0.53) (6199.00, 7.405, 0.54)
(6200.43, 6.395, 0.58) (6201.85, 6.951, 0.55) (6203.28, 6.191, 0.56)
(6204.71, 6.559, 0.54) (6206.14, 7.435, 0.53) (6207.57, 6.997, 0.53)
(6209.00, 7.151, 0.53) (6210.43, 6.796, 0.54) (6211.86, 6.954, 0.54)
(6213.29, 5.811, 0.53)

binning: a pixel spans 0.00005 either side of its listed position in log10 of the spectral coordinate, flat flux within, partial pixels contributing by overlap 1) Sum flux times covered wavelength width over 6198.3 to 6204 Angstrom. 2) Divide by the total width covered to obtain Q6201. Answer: 6.74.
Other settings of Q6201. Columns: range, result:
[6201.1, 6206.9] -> 6.79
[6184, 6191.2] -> 6.45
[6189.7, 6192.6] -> 7.42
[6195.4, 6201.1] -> 6.96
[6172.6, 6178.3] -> 6.36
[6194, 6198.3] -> 7.03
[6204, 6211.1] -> 6.99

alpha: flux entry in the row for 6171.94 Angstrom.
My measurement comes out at 6.105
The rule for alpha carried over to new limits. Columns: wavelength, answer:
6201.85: 6.951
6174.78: 6.511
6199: 7.405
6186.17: 5.763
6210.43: 6.796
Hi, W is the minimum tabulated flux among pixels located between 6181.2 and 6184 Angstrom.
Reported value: 6.963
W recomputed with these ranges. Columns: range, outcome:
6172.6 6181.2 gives 5.968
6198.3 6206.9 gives 6.191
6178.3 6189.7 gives 5.763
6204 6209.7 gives 6.559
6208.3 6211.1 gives 6.796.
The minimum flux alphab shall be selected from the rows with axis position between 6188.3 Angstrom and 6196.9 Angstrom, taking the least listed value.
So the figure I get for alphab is 6.412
